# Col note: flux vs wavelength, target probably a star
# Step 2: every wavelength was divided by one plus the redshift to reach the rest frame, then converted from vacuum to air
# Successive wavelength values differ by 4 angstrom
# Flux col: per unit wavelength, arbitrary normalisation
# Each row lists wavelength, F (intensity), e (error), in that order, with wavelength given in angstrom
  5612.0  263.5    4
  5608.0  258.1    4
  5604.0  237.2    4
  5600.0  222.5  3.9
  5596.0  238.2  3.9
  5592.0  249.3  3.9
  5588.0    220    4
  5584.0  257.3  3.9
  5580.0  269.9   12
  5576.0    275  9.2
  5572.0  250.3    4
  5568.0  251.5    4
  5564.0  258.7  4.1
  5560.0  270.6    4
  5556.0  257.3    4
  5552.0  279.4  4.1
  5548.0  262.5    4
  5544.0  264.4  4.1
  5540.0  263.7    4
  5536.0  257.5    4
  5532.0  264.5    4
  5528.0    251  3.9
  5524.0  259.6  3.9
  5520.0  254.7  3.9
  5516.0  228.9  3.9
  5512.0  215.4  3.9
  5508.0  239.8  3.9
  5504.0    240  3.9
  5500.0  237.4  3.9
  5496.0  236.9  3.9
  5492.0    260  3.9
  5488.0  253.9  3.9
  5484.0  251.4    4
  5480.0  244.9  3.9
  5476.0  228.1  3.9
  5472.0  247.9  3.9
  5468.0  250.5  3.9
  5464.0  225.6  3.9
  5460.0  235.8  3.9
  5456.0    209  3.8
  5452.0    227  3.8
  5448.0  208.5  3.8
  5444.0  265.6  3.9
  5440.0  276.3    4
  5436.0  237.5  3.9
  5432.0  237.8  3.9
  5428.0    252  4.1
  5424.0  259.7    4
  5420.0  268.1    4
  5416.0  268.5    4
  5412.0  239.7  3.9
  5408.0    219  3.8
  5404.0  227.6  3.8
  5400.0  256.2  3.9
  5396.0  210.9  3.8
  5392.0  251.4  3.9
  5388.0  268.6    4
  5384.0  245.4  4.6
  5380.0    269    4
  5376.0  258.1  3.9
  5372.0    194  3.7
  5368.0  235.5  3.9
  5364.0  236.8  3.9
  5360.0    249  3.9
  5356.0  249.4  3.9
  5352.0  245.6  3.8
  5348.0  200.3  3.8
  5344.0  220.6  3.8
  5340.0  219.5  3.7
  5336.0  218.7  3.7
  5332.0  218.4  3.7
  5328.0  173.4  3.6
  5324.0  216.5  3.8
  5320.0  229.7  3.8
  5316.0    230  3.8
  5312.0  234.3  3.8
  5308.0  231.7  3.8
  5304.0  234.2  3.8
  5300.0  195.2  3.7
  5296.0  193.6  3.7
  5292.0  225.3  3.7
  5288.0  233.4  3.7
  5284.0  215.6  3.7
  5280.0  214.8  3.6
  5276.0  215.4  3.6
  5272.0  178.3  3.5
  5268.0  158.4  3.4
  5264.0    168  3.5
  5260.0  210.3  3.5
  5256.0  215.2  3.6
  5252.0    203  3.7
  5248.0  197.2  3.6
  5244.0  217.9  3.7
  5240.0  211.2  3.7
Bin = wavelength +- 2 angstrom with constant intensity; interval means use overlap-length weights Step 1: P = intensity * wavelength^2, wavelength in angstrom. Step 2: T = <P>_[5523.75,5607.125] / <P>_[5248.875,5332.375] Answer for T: 1.4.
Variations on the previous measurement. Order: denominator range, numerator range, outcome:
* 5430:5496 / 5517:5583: 1.12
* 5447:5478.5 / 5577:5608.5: 1.11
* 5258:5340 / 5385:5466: 1.21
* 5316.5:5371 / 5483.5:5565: 1.21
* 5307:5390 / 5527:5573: 1.22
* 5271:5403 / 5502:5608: 1.20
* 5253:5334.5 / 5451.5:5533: 1.24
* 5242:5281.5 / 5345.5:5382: 1.25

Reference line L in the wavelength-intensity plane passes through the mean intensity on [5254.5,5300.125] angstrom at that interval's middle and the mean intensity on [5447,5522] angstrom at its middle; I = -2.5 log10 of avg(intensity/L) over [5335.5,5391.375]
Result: -0.099 mag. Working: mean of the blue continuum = 202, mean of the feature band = 237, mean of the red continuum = 237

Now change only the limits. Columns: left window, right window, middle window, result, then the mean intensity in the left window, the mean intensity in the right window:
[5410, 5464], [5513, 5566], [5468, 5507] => 0.03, 244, 259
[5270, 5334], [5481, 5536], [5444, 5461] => 0.06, 215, 246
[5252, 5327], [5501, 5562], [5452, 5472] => 0.04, 210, 254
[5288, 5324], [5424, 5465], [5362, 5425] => -0.05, 222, 239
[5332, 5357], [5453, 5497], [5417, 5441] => -0.09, 224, 240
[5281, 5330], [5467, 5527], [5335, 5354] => 0.01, 218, 243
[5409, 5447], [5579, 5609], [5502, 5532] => 0.02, 254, 243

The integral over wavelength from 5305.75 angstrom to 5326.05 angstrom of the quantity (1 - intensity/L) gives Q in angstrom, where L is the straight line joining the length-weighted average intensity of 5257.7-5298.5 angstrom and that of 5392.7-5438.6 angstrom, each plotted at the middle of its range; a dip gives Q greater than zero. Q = -1.46 angstrom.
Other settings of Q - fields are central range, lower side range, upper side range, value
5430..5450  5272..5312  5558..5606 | -1.0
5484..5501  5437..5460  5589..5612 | -0.7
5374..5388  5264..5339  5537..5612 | -2.2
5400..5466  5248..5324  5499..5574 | -1.8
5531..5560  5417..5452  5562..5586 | -0.7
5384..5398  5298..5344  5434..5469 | -1.0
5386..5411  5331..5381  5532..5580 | -0.1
